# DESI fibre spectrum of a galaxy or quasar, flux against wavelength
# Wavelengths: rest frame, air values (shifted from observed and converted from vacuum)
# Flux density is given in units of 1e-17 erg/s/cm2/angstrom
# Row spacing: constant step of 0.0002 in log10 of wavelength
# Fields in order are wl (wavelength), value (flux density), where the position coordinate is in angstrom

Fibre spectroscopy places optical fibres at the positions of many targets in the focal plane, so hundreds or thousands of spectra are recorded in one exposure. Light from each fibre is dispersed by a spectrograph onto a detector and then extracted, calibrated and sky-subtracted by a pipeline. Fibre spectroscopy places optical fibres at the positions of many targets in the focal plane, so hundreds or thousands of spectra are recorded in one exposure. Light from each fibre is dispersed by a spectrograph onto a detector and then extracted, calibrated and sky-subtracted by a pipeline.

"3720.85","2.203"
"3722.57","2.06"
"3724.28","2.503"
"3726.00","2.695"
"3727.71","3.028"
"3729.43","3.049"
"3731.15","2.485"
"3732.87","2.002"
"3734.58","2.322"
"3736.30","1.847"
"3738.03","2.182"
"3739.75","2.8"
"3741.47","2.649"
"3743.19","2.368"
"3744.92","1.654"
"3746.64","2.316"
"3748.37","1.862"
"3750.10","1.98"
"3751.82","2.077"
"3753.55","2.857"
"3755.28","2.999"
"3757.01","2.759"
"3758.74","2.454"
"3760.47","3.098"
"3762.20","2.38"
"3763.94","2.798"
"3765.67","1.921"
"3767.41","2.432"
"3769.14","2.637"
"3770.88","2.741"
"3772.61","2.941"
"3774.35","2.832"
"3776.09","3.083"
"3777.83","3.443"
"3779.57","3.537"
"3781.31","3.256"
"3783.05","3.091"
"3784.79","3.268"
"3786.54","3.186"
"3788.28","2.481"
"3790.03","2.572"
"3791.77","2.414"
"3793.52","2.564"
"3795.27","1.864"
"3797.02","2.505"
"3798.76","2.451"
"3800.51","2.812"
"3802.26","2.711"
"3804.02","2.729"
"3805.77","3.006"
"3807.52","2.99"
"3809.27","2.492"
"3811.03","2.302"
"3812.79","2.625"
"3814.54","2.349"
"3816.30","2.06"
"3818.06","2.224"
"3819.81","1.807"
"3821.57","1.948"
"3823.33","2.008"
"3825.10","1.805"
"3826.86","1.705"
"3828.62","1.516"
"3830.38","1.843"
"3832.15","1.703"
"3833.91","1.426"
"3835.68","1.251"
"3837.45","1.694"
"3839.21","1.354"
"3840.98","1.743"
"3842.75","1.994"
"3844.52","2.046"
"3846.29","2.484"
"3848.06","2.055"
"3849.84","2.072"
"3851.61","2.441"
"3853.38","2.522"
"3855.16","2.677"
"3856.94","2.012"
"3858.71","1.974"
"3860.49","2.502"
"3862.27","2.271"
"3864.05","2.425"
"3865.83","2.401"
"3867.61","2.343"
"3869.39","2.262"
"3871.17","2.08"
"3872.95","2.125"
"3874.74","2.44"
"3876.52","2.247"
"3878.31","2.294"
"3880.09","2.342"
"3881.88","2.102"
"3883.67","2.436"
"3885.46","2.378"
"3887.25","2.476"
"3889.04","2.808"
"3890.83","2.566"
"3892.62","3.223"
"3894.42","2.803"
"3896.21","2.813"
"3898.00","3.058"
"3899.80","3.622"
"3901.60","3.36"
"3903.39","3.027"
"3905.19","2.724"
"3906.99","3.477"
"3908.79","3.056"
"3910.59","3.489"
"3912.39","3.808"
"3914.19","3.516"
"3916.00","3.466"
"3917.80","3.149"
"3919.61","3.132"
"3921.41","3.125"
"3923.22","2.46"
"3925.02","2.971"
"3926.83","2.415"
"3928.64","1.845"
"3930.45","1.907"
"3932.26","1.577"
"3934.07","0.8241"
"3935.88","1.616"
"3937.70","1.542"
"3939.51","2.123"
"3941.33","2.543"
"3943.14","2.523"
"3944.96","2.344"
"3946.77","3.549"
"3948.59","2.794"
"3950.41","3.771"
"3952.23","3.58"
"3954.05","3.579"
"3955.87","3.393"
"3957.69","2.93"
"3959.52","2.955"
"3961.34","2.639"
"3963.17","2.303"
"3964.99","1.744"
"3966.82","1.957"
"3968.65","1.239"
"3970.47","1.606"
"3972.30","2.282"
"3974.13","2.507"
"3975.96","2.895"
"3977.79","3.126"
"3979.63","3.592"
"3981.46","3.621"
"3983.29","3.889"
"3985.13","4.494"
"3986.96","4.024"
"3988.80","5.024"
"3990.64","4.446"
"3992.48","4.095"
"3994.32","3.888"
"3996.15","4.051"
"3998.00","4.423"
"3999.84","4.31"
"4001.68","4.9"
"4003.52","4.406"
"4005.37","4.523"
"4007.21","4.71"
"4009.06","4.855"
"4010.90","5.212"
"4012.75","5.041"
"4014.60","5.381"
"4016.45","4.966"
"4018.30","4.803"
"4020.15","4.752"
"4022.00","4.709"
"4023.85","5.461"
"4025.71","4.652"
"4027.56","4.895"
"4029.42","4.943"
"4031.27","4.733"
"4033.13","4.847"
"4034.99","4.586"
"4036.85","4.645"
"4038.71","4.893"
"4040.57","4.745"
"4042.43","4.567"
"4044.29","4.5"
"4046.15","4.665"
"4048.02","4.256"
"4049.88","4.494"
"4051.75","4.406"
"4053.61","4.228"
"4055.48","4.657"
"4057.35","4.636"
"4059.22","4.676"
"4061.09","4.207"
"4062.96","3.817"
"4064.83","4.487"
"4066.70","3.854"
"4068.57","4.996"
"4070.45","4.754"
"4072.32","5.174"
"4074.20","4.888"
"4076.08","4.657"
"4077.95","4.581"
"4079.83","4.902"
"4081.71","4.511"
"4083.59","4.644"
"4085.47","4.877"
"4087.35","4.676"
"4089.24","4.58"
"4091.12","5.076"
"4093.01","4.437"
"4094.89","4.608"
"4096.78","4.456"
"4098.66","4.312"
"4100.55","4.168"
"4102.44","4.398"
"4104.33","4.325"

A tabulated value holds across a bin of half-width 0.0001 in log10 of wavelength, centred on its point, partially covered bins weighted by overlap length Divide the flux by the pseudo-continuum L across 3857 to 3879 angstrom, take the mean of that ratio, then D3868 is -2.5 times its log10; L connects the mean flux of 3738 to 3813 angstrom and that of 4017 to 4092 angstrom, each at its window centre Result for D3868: 0.410 mag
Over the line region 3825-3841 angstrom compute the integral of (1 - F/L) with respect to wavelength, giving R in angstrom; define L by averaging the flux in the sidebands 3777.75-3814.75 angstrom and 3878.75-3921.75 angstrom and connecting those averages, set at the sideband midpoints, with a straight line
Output 7.0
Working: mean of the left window 2.75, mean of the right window 2.99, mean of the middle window 1.59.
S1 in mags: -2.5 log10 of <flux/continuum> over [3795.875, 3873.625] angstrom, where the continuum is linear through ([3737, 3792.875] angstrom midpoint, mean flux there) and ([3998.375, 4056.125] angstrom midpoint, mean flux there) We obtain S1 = 0.42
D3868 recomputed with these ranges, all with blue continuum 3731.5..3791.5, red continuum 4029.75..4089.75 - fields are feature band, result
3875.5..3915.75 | 0.209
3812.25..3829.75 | 0.446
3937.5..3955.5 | 0.307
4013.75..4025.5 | -0.152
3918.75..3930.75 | 0.390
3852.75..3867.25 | 0.361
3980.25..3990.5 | -0.027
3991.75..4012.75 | -0.074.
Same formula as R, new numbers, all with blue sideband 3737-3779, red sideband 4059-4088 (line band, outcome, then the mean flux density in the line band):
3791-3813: 2.09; 2.57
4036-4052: -0.61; 4.58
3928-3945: 8.49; 1.86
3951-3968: 4.75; 2.78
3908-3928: 2.59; 3.13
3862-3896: 9.28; 2.43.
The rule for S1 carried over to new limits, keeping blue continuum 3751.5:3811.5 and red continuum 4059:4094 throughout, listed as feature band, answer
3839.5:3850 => 0.48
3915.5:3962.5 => 0.38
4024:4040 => -0.11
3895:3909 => 0.12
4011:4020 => -0.19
